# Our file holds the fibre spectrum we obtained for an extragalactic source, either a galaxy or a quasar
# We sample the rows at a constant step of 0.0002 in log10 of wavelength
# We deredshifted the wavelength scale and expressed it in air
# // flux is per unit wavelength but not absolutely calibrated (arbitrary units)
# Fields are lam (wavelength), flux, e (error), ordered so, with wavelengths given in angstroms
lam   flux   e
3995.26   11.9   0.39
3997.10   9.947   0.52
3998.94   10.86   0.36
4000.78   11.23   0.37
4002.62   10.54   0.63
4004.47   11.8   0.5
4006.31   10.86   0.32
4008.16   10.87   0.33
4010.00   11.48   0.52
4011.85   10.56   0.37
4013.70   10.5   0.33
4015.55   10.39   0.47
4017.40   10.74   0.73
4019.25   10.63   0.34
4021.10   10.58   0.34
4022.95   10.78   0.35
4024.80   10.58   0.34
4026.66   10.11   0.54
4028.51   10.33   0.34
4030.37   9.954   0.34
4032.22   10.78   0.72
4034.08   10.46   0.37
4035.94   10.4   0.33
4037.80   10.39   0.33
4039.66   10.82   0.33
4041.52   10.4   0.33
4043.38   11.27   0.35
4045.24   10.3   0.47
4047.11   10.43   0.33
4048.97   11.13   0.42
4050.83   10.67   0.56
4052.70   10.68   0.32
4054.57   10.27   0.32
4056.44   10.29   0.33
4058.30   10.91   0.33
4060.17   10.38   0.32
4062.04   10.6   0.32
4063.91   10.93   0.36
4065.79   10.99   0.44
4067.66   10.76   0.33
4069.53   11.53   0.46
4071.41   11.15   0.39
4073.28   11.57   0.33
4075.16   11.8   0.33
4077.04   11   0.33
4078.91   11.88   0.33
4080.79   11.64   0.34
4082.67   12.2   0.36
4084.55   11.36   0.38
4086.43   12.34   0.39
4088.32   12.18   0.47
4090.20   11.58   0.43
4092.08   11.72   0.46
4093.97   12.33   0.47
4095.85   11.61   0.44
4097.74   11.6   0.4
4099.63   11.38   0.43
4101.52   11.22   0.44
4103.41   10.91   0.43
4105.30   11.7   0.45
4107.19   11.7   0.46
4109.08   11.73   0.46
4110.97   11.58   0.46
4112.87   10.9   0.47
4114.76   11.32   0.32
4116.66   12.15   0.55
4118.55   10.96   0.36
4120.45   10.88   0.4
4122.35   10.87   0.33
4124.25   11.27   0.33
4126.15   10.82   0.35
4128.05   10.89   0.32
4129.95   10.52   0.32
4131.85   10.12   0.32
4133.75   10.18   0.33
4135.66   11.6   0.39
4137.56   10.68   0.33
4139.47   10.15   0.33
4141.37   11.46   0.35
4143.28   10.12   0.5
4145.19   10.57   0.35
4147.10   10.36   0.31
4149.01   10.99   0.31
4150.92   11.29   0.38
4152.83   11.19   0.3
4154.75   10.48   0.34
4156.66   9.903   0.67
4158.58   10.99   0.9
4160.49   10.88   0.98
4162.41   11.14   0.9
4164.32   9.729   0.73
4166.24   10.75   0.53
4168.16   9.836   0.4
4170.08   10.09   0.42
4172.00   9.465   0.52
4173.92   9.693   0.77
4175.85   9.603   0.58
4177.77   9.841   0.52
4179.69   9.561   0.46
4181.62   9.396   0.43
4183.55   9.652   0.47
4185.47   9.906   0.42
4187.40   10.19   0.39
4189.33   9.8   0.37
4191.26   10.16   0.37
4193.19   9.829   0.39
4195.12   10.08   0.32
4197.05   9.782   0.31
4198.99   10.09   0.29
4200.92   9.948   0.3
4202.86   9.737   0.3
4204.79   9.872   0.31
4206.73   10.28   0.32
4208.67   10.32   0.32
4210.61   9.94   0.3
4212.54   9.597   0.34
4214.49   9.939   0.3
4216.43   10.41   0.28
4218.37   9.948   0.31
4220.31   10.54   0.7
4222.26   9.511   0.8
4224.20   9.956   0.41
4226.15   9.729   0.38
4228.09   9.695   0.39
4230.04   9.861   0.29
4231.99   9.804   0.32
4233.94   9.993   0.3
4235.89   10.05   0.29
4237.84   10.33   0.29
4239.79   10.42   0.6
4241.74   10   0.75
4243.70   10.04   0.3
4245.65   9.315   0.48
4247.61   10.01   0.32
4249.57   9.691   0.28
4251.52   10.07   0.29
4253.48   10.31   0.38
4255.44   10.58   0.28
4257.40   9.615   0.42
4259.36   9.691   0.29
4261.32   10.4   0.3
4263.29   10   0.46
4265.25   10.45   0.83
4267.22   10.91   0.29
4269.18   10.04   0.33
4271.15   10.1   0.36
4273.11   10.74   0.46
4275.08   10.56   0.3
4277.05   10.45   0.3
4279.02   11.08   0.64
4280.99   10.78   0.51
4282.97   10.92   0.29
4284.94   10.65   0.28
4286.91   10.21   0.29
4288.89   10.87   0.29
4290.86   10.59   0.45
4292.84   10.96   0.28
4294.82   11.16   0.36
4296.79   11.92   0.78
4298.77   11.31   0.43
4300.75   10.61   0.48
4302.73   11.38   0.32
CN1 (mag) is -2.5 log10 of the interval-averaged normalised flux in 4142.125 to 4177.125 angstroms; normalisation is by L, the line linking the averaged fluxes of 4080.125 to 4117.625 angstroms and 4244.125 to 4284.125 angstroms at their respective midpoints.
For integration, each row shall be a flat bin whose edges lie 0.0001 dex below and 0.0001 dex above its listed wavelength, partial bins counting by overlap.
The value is 0.08 mag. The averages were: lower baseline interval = 11.7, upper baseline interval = 10.3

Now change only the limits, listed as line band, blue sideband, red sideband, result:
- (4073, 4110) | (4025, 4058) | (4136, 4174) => -0.11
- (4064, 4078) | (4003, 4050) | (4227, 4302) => -0.06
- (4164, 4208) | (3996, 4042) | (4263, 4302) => 0.09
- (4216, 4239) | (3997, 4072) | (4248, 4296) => 0.05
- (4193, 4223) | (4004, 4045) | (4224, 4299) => 0.04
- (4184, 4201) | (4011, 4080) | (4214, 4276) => 0.03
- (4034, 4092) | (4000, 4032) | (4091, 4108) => 0.01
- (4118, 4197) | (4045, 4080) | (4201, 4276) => 0.01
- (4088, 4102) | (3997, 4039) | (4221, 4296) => -0.11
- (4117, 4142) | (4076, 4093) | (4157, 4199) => 0.01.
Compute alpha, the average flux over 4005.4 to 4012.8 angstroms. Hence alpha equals 10.9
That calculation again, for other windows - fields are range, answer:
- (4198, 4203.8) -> 9.91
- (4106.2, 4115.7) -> 11.5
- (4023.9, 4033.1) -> 10.3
